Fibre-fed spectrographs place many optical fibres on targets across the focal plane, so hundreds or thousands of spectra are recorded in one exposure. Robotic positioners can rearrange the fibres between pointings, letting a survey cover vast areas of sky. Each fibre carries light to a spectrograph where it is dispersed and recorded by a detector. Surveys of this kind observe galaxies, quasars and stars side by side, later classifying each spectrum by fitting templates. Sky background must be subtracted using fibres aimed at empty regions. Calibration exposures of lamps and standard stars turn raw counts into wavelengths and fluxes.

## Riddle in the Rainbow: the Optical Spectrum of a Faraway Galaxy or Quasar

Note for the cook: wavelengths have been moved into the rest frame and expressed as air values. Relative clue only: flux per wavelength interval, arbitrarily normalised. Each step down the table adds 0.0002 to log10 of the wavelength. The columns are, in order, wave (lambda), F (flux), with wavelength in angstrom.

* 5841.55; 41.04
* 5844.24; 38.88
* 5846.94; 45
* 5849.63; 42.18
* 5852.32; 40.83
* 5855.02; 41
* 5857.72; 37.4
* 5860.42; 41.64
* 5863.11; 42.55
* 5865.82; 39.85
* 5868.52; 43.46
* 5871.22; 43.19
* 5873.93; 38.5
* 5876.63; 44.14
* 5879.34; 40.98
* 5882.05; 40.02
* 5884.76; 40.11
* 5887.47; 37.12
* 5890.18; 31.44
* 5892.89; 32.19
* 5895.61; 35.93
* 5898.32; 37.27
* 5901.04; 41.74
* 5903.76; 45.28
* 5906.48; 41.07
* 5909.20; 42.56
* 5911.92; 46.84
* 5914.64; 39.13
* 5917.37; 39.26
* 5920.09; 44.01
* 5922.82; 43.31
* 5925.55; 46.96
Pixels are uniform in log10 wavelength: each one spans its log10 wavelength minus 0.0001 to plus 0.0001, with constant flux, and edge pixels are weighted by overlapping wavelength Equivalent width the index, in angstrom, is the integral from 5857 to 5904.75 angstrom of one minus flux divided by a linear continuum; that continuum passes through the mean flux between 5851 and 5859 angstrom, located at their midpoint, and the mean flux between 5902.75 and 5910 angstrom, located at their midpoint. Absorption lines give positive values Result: 1.96 angstrom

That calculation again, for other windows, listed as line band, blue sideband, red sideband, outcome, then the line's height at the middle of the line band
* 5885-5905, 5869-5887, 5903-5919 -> 2.1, 41.7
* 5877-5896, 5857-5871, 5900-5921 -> 2.1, 41.9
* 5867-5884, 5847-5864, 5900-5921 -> 0.0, 41.7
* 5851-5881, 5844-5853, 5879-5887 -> -0.2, 41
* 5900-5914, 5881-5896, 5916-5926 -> -1.1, 40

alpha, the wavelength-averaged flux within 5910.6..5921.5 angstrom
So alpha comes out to 42.3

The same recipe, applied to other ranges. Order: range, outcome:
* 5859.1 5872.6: 42.1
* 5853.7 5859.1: 39.2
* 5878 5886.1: 40.4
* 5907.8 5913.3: 44.7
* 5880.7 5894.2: 36.2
